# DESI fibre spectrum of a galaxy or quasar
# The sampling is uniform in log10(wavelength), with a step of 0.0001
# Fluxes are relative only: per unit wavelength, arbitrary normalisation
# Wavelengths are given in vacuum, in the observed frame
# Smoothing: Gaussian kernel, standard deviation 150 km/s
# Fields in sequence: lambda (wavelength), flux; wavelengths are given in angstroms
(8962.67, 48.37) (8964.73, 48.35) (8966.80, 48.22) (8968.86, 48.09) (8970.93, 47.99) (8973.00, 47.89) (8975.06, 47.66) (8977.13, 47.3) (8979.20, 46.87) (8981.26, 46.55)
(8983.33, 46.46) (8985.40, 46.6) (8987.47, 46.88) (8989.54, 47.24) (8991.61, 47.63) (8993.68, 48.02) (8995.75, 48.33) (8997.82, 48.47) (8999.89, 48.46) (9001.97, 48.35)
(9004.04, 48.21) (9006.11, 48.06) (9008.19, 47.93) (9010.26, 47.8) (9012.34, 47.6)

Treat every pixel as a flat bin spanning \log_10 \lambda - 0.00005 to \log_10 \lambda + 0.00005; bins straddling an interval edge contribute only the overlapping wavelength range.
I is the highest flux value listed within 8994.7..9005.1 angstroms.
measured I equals 48.47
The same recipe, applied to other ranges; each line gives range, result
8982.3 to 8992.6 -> 47.63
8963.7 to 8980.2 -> 48.35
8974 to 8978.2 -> 47.66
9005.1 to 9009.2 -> 48.06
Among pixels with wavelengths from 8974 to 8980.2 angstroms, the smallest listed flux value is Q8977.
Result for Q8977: 46.87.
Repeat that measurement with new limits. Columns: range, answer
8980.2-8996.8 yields 46.46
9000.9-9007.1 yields 48.06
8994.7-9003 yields 48.33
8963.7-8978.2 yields 47.3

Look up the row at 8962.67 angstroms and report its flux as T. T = 48.37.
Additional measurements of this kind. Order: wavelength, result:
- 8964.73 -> 48.35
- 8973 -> 47.89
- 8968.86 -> 48.09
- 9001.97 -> 48.35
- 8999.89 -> 48.46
